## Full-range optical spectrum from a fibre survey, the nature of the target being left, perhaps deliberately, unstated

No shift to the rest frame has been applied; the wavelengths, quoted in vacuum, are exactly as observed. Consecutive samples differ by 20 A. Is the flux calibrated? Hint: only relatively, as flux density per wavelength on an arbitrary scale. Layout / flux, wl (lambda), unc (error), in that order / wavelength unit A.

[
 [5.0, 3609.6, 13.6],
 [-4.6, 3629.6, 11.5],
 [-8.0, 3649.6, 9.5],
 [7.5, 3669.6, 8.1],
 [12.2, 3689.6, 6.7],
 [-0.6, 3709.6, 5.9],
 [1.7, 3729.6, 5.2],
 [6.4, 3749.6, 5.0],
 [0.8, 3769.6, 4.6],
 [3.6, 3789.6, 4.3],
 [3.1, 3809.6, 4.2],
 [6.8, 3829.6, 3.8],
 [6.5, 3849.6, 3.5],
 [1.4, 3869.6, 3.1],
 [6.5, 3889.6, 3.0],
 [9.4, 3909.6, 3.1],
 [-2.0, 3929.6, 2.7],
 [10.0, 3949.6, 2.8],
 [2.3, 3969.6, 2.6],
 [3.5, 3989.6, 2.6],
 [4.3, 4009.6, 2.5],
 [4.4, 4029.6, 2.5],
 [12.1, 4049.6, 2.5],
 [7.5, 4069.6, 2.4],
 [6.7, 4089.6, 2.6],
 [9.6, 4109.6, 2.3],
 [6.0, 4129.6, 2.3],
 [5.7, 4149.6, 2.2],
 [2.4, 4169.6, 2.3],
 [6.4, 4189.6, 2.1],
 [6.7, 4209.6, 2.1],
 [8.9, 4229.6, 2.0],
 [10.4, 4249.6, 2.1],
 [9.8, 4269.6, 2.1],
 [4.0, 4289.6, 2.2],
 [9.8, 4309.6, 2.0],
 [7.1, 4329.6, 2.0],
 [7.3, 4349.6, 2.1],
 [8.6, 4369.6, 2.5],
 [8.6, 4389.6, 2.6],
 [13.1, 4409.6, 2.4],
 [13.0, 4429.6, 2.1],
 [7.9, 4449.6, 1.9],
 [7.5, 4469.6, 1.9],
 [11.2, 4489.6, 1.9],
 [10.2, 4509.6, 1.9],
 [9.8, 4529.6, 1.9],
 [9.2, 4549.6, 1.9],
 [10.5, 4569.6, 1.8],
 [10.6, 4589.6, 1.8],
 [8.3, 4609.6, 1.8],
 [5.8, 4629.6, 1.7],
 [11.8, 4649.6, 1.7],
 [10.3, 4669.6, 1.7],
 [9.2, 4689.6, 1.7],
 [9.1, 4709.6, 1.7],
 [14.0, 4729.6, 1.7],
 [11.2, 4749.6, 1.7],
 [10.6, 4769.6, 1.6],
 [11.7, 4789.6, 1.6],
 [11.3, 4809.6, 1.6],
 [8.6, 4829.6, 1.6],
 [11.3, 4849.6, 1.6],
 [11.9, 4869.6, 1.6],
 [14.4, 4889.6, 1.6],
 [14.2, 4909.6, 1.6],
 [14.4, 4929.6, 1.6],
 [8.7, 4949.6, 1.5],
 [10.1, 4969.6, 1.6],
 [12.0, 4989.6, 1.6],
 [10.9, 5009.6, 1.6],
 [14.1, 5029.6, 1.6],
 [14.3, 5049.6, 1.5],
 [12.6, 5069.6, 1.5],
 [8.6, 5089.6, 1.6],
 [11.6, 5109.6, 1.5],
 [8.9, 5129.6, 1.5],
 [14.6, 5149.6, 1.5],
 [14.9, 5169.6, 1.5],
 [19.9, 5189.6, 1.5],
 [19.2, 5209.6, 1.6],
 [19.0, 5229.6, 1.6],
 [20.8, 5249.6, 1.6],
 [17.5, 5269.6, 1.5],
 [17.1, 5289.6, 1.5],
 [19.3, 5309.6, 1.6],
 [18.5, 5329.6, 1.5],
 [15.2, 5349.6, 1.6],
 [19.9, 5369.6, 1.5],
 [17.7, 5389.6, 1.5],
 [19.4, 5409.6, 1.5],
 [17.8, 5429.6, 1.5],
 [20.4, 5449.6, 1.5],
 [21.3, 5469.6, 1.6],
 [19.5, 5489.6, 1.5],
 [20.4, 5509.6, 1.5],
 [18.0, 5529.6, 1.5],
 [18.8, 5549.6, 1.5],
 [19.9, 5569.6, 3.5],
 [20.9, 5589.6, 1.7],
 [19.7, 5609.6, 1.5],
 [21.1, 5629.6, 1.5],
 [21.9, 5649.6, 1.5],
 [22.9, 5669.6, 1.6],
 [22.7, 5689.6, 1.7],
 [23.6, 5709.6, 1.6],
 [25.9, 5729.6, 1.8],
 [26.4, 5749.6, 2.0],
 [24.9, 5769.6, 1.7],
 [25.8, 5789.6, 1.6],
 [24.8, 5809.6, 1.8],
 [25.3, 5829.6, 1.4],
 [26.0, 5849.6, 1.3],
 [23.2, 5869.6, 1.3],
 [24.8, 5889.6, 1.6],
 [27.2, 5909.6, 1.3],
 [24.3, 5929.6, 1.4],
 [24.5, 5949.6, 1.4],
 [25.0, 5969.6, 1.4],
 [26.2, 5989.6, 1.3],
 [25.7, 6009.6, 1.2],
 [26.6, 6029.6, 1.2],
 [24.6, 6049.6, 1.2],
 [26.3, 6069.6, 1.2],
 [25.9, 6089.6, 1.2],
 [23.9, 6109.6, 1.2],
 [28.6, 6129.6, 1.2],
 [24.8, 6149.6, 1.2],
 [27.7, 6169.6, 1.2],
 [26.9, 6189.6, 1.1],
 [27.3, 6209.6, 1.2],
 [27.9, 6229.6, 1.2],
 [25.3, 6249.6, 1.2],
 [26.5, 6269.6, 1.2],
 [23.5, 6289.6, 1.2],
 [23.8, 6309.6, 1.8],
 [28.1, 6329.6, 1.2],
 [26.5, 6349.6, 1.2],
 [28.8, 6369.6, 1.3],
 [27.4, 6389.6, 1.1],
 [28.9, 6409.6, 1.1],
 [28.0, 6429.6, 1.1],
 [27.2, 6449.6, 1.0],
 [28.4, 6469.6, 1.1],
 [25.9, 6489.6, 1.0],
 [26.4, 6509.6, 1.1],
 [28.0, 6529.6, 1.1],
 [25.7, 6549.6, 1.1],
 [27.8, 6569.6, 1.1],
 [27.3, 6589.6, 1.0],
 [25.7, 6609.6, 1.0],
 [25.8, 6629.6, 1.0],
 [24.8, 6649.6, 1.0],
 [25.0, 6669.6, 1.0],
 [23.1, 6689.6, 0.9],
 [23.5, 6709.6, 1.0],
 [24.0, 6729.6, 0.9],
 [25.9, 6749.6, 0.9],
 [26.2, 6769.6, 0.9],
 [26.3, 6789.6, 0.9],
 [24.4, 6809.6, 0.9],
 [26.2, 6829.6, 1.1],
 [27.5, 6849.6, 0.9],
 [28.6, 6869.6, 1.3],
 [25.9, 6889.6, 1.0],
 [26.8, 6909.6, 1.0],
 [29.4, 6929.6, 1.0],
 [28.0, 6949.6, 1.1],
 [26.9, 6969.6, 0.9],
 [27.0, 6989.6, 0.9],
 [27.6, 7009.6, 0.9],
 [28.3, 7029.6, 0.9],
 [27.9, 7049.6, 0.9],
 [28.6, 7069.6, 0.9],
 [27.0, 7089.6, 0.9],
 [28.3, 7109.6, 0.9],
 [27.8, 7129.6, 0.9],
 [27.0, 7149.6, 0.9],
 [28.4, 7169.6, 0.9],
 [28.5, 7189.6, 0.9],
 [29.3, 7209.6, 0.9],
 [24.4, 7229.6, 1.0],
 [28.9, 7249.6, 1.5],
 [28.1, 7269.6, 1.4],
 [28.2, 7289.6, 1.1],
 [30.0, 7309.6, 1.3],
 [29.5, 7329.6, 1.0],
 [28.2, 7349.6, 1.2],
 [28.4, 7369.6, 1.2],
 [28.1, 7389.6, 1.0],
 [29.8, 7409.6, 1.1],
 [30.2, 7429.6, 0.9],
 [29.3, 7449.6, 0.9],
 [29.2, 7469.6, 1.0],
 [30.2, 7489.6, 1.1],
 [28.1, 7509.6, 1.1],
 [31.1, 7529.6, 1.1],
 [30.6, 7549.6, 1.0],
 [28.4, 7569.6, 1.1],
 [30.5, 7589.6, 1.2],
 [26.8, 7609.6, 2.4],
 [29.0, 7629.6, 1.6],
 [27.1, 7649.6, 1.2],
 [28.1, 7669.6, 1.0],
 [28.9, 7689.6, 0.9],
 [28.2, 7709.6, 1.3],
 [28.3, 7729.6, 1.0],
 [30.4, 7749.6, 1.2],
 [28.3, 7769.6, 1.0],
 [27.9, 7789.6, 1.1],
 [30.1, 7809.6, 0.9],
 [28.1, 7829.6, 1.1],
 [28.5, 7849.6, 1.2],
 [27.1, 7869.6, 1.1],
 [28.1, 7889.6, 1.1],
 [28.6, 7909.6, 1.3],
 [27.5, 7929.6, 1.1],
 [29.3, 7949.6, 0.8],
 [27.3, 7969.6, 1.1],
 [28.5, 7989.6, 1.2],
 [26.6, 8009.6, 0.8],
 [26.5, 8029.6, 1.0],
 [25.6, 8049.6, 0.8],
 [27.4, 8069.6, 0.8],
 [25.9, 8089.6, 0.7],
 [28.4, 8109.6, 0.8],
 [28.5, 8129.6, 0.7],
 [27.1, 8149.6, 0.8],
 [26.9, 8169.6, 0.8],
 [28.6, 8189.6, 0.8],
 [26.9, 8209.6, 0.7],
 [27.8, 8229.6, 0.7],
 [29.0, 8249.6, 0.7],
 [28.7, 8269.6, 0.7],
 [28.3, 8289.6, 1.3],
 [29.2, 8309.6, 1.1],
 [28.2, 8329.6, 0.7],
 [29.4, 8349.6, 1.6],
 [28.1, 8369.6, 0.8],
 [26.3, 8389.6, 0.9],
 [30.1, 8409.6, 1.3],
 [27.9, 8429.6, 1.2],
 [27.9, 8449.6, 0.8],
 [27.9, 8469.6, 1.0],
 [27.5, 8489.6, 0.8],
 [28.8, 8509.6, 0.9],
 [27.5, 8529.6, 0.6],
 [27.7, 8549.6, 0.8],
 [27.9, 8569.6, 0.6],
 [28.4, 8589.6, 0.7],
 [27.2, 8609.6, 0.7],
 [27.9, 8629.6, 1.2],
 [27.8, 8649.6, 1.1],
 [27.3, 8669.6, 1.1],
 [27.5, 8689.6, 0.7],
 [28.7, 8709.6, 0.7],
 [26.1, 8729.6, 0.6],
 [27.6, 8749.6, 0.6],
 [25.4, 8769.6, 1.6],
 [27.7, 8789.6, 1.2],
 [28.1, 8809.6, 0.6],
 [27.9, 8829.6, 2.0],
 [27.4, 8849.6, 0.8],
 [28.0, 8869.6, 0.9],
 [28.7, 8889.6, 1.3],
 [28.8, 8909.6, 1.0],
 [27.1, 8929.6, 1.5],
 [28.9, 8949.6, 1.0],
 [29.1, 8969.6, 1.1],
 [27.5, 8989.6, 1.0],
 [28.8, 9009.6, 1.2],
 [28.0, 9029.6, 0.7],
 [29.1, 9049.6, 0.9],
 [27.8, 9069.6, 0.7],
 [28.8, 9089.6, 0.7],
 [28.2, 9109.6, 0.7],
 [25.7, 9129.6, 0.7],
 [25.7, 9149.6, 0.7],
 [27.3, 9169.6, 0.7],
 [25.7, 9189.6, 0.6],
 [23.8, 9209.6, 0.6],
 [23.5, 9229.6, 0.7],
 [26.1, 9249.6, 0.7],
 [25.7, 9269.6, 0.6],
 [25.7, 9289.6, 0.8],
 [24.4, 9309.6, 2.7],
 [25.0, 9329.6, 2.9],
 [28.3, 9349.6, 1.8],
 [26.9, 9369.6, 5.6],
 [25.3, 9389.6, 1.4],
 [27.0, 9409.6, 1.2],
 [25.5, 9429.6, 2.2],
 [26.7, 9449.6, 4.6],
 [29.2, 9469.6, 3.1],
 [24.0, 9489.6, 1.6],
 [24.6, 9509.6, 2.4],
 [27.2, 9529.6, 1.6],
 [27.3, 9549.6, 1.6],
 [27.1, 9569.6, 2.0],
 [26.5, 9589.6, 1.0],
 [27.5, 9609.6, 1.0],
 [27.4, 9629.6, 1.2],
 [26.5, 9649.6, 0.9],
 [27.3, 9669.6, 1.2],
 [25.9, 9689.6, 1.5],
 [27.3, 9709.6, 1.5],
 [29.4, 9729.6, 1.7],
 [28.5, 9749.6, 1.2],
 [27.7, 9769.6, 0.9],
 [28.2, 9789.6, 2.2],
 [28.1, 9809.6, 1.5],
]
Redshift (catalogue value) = 0.292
